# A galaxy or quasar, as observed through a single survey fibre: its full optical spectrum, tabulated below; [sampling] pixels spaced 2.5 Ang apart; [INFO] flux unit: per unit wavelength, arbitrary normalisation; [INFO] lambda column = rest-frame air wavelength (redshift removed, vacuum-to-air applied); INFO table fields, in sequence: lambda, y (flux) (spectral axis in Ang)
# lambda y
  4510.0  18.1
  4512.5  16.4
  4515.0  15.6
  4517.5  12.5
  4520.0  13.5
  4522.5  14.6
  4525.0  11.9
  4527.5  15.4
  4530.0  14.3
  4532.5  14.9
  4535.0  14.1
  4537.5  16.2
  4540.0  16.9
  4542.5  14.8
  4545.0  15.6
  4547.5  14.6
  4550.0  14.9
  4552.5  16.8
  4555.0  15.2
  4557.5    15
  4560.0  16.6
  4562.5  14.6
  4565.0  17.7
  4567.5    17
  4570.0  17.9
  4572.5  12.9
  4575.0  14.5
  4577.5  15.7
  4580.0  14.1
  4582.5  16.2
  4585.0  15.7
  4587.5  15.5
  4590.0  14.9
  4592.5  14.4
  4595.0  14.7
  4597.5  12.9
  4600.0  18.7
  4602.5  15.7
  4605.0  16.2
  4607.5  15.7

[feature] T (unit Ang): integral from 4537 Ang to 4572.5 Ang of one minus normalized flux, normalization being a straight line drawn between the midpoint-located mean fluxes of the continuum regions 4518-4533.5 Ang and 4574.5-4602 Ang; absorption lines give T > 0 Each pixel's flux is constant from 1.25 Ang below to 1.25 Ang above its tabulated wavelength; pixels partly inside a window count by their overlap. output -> -3.1 Ang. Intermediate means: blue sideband 14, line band 15.9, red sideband 15.2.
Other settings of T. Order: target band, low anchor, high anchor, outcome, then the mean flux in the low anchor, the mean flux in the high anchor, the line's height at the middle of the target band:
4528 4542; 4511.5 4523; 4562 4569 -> 0.03 Ang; 14.5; 16.7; 15.3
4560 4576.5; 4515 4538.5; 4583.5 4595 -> -1.15 Ang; 14.2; 15.1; 14.8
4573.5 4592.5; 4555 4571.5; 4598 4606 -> 1.48 Ang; 16.3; 16.5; 16.4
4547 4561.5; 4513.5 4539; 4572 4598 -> -0.99 Ang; 14.3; 14.8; 14.6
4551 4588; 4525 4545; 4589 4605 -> -1.24 Ang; 15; 15.3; 15.2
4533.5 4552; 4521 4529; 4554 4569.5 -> -0.44 Ang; 14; 16.1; 15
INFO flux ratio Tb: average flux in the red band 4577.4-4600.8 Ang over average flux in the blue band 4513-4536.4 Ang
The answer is 1.07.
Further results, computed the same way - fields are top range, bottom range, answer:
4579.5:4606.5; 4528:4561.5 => 1.00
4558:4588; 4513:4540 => 1.08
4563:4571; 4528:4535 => 1.18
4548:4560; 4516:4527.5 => 1.16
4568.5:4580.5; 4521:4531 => 1.08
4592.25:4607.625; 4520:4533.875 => 1.10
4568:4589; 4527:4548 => 1.01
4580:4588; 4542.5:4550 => 1.04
